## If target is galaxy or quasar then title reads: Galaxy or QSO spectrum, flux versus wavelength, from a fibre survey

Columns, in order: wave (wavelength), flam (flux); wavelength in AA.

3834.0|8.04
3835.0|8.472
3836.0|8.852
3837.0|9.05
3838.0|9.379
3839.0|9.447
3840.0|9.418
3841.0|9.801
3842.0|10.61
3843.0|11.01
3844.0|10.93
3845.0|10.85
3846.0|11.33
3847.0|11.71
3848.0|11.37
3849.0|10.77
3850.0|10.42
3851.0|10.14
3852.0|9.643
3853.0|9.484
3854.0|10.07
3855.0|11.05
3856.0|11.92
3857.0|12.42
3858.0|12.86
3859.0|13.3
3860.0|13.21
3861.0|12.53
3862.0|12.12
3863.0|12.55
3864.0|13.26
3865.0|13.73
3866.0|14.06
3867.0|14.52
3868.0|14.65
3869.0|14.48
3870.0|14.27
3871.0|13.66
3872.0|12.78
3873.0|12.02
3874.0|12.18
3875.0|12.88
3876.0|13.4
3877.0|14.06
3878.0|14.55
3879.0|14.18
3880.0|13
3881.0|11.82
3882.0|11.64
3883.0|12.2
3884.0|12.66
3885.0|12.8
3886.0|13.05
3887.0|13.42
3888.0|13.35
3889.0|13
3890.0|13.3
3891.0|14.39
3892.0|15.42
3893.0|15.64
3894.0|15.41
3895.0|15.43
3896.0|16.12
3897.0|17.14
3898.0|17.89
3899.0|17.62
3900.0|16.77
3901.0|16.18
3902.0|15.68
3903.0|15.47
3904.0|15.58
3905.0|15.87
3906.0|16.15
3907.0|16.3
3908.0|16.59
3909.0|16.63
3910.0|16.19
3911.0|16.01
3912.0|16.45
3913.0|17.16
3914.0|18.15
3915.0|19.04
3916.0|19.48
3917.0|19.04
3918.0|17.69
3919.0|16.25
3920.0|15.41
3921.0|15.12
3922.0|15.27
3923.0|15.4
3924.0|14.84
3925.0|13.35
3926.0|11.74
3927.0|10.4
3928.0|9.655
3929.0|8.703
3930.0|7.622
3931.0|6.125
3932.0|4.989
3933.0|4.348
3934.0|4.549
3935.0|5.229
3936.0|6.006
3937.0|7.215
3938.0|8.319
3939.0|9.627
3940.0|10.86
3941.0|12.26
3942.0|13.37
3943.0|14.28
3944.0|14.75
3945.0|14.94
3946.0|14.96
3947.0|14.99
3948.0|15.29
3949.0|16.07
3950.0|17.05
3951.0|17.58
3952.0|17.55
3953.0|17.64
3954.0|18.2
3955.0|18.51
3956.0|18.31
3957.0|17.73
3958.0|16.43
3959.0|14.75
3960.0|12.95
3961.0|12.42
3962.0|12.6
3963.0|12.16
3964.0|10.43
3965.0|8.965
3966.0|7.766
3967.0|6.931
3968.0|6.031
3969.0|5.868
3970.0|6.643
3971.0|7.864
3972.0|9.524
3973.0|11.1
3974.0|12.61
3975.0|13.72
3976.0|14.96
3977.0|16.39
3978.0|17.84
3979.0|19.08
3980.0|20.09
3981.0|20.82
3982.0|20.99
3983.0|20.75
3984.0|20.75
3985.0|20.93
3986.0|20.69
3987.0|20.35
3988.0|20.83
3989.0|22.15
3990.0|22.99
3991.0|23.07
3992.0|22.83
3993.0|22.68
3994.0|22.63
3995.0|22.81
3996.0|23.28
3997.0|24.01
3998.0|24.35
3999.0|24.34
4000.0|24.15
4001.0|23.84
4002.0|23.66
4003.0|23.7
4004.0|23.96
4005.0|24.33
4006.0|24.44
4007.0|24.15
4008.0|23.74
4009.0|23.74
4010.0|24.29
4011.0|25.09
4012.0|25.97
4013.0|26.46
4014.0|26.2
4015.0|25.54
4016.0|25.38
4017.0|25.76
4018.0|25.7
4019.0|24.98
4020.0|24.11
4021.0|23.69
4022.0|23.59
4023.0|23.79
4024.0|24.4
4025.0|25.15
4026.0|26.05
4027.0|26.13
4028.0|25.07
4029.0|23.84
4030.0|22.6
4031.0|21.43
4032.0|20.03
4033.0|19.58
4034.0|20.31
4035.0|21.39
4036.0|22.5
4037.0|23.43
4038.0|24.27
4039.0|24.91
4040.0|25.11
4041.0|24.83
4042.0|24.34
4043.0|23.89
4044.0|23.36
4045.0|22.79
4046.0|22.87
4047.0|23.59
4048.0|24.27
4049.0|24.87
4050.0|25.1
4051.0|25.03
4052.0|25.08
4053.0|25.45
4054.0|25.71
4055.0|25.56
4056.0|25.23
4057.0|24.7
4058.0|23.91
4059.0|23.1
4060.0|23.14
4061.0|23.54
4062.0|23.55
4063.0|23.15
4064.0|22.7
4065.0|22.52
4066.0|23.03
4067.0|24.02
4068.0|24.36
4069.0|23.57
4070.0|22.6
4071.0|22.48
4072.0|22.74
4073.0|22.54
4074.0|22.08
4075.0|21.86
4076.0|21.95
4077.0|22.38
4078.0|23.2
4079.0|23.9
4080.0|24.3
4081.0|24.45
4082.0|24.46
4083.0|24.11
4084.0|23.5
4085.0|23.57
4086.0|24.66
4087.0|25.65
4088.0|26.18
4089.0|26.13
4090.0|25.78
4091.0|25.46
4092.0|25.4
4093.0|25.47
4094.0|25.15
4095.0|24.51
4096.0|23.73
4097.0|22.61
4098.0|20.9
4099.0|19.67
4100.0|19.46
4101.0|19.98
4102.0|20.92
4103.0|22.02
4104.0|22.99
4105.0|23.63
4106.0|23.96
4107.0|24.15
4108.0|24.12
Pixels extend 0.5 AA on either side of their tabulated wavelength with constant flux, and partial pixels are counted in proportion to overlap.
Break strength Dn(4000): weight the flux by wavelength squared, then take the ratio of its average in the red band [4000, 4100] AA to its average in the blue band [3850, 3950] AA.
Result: 1.9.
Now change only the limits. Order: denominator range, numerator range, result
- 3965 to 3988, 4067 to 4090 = 1.70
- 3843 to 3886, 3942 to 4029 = 1.66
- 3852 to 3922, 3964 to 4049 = 1.55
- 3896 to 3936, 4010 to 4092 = 1.83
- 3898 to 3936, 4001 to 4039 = 1.82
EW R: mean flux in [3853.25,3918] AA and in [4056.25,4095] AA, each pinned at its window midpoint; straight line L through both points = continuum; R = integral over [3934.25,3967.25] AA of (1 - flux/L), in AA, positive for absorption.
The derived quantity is 8.4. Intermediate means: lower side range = 14.5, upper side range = 23.8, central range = 13.2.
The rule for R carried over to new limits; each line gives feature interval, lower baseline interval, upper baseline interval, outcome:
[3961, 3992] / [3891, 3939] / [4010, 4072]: 6.1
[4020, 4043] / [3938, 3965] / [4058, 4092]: -3.4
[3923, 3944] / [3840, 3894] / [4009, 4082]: 9.1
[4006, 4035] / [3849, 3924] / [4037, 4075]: -3.0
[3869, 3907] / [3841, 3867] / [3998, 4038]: -0.3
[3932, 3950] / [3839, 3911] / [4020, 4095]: 6.5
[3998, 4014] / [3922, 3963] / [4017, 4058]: -3.4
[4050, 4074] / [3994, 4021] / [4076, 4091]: 0.6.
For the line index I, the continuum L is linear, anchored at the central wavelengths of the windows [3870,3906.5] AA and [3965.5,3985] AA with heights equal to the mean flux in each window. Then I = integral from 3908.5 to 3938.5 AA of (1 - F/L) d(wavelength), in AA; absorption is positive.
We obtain 3.4 AA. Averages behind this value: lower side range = 14.4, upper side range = 13.9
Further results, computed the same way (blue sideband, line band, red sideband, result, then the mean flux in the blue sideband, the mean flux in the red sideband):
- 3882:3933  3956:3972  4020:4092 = 6.35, 14.6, 23.8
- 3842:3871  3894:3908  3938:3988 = -3.36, 12.1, 14.6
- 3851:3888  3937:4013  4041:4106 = 4.37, 12.8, 23.6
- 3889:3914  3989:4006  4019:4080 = -2.10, 16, 23.6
